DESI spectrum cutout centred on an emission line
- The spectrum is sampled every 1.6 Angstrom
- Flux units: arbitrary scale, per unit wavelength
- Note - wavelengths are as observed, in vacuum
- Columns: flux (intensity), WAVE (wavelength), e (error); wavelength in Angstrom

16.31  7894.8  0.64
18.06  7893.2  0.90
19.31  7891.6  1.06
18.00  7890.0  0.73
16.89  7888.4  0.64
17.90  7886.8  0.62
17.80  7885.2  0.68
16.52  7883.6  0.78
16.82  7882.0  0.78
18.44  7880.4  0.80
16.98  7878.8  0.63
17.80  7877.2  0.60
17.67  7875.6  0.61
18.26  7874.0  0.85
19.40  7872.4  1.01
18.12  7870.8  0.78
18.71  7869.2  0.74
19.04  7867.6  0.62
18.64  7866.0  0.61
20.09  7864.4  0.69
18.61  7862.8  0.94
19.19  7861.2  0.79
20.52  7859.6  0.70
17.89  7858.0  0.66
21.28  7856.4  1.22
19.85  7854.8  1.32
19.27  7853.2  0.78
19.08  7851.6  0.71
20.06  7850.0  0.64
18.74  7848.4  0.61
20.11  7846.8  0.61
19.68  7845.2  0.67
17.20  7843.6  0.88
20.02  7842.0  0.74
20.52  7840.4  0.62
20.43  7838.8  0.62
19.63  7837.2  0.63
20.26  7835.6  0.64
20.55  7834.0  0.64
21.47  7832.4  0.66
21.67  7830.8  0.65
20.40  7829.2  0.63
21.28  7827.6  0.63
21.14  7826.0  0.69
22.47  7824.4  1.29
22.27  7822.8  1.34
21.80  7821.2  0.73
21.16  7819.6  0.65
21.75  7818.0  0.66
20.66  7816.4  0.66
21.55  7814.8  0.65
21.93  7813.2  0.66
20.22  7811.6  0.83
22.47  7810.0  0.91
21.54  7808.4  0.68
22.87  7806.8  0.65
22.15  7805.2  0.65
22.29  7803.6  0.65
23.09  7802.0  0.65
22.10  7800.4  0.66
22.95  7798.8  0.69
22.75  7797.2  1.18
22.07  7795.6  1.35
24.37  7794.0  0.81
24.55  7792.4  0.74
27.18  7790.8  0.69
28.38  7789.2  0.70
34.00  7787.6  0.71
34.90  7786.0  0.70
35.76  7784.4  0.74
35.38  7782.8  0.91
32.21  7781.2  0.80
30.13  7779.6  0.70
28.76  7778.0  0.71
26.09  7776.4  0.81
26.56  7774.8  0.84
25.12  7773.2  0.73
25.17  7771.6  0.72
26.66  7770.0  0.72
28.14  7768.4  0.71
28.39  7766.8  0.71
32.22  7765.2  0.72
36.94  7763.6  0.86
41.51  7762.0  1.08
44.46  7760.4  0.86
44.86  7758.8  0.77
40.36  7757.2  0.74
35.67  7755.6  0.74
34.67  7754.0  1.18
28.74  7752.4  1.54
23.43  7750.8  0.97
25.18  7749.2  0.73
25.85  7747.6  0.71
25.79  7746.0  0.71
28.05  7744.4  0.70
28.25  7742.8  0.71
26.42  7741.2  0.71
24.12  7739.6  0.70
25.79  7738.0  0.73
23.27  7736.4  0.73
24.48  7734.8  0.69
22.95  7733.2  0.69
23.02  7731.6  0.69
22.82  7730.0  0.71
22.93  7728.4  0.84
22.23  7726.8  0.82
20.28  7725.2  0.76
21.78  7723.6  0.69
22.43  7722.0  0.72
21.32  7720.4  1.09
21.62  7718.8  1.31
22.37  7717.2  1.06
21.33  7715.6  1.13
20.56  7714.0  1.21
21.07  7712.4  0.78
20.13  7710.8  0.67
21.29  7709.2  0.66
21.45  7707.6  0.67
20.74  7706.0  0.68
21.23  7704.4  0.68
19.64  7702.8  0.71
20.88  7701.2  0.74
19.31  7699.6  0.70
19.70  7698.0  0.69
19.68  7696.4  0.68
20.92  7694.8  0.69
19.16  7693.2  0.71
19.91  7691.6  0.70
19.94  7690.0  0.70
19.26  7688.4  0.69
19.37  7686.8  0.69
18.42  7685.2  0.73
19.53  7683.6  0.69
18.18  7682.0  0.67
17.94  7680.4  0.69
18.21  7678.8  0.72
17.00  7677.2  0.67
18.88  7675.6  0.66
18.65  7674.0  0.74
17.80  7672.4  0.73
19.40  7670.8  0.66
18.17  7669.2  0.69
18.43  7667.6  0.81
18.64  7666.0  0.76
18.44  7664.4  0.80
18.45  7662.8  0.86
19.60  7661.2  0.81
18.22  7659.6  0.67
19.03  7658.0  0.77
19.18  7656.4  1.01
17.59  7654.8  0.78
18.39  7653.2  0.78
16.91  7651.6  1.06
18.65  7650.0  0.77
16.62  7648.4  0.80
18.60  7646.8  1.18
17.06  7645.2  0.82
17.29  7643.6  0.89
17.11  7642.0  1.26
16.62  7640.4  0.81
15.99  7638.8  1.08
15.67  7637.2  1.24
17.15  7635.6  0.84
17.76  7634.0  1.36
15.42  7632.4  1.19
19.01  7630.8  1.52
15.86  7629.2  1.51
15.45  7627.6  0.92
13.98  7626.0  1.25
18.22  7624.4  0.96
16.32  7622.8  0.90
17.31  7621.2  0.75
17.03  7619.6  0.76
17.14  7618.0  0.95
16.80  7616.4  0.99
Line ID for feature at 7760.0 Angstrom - H-alpha 6563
